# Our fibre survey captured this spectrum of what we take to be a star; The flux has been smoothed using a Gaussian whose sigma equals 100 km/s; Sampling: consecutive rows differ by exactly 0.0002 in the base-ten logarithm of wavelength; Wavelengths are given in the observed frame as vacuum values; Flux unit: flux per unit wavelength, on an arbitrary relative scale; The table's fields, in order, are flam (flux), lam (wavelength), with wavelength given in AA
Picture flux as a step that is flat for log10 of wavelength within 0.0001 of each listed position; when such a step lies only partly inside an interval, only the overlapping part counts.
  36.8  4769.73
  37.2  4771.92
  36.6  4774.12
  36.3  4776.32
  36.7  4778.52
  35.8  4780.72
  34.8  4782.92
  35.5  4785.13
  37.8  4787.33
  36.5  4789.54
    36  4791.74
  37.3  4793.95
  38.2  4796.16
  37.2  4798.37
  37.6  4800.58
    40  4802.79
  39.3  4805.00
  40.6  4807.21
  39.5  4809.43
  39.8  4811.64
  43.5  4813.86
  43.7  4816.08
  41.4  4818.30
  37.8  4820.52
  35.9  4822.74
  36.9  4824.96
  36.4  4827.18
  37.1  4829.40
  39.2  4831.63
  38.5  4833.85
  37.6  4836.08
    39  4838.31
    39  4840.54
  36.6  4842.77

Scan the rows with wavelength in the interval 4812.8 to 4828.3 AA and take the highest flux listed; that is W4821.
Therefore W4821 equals 43.7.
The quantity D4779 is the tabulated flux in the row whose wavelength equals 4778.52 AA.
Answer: 36.7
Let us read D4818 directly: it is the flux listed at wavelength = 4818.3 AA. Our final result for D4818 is 41.4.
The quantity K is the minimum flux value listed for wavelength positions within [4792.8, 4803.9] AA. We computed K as 37.2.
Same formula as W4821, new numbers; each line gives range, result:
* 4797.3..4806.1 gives 40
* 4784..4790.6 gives 37.8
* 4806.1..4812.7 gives 40.6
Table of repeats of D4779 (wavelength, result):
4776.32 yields 36.3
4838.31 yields 39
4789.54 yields 36.5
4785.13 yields 35.5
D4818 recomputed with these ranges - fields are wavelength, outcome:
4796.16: 38.2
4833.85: 38.5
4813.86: 43.5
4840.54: 39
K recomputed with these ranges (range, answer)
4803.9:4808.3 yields 39.3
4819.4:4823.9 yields 35.9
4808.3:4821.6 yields 37.8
